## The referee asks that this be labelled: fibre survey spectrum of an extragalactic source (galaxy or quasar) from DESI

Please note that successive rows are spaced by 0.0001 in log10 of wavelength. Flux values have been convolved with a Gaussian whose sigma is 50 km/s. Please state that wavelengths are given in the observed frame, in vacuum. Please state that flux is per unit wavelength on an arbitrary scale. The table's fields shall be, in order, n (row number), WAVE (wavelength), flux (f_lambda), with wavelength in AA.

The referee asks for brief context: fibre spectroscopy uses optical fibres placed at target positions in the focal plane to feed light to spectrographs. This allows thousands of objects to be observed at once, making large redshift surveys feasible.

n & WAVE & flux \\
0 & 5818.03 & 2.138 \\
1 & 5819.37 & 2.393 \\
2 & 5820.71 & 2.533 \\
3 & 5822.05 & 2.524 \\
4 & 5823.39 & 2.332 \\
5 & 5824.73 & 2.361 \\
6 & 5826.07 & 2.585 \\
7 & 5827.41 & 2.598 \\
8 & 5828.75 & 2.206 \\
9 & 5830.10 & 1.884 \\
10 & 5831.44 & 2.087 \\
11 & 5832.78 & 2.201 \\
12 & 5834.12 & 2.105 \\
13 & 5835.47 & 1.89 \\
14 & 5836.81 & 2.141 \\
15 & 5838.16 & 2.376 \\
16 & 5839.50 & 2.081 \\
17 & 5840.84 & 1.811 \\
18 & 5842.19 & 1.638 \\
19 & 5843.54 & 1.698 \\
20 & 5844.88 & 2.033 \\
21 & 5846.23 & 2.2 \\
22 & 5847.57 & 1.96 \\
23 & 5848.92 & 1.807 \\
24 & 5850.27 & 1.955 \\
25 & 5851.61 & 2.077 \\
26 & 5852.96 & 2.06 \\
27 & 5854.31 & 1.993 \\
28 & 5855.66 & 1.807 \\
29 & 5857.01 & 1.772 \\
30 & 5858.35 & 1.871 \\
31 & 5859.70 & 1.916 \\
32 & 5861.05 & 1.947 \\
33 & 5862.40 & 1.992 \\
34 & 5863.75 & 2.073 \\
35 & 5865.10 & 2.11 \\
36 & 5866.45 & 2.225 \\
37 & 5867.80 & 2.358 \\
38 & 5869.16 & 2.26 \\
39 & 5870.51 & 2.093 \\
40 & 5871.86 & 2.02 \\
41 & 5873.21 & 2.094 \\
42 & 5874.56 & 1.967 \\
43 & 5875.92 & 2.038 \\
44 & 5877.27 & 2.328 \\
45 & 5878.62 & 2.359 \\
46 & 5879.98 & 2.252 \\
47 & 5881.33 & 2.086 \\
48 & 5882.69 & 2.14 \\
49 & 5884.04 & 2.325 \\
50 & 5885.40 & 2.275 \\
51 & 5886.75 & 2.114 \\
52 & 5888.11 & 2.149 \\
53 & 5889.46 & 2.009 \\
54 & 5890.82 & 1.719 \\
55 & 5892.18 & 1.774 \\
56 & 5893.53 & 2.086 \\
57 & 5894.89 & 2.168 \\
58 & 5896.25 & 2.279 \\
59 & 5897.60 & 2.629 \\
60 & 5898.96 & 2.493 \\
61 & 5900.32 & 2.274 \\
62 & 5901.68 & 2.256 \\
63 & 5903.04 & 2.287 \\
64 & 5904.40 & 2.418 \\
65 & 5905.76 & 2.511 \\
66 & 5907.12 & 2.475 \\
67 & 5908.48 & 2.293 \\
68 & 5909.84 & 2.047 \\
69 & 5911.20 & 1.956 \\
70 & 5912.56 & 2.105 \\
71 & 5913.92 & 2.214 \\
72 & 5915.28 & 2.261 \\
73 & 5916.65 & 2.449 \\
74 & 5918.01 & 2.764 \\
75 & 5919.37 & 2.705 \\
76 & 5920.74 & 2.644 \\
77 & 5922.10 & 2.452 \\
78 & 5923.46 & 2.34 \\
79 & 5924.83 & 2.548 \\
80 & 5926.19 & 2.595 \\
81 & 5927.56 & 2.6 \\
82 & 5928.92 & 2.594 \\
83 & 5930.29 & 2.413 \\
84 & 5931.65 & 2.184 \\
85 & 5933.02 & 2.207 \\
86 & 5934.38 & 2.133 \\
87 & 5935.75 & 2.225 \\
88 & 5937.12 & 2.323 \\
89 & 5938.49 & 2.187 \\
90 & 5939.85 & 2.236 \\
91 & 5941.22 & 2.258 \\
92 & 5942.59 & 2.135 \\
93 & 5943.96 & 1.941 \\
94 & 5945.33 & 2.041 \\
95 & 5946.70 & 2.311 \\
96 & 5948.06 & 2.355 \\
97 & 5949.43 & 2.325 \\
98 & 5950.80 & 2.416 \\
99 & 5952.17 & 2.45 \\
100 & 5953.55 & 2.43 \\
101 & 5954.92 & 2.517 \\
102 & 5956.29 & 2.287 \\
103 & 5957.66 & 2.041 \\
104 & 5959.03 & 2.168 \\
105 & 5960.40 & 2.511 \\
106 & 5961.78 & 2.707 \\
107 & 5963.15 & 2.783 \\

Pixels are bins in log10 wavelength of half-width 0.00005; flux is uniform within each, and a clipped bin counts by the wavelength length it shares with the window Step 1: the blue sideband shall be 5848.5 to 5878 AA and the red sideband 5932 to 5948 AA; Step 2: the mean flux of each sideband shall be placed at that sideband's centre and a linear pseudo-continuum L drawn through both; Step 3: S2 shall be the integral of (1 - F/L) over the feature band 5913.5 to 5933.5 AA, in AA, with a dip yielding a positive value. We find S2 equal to -2.92 AA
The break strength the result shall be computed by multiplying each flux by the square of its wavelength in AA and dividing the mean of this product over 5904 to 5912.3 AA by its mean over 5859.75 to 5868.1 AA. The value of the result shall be 1.10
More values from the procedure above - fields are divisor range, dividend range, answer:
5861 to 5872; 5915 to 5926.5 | 1.21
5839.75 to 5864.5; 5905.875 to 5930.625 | 1.28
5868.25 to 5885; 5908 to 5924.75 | 1.10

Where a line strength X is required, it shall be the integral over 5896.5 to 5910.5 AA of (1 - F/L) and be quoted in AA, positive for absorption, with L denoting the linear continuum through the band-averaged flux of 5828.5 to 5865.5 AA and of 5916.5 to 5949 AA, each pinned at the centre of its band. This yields -0.9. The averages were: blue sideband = 1.99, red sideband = 2.36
